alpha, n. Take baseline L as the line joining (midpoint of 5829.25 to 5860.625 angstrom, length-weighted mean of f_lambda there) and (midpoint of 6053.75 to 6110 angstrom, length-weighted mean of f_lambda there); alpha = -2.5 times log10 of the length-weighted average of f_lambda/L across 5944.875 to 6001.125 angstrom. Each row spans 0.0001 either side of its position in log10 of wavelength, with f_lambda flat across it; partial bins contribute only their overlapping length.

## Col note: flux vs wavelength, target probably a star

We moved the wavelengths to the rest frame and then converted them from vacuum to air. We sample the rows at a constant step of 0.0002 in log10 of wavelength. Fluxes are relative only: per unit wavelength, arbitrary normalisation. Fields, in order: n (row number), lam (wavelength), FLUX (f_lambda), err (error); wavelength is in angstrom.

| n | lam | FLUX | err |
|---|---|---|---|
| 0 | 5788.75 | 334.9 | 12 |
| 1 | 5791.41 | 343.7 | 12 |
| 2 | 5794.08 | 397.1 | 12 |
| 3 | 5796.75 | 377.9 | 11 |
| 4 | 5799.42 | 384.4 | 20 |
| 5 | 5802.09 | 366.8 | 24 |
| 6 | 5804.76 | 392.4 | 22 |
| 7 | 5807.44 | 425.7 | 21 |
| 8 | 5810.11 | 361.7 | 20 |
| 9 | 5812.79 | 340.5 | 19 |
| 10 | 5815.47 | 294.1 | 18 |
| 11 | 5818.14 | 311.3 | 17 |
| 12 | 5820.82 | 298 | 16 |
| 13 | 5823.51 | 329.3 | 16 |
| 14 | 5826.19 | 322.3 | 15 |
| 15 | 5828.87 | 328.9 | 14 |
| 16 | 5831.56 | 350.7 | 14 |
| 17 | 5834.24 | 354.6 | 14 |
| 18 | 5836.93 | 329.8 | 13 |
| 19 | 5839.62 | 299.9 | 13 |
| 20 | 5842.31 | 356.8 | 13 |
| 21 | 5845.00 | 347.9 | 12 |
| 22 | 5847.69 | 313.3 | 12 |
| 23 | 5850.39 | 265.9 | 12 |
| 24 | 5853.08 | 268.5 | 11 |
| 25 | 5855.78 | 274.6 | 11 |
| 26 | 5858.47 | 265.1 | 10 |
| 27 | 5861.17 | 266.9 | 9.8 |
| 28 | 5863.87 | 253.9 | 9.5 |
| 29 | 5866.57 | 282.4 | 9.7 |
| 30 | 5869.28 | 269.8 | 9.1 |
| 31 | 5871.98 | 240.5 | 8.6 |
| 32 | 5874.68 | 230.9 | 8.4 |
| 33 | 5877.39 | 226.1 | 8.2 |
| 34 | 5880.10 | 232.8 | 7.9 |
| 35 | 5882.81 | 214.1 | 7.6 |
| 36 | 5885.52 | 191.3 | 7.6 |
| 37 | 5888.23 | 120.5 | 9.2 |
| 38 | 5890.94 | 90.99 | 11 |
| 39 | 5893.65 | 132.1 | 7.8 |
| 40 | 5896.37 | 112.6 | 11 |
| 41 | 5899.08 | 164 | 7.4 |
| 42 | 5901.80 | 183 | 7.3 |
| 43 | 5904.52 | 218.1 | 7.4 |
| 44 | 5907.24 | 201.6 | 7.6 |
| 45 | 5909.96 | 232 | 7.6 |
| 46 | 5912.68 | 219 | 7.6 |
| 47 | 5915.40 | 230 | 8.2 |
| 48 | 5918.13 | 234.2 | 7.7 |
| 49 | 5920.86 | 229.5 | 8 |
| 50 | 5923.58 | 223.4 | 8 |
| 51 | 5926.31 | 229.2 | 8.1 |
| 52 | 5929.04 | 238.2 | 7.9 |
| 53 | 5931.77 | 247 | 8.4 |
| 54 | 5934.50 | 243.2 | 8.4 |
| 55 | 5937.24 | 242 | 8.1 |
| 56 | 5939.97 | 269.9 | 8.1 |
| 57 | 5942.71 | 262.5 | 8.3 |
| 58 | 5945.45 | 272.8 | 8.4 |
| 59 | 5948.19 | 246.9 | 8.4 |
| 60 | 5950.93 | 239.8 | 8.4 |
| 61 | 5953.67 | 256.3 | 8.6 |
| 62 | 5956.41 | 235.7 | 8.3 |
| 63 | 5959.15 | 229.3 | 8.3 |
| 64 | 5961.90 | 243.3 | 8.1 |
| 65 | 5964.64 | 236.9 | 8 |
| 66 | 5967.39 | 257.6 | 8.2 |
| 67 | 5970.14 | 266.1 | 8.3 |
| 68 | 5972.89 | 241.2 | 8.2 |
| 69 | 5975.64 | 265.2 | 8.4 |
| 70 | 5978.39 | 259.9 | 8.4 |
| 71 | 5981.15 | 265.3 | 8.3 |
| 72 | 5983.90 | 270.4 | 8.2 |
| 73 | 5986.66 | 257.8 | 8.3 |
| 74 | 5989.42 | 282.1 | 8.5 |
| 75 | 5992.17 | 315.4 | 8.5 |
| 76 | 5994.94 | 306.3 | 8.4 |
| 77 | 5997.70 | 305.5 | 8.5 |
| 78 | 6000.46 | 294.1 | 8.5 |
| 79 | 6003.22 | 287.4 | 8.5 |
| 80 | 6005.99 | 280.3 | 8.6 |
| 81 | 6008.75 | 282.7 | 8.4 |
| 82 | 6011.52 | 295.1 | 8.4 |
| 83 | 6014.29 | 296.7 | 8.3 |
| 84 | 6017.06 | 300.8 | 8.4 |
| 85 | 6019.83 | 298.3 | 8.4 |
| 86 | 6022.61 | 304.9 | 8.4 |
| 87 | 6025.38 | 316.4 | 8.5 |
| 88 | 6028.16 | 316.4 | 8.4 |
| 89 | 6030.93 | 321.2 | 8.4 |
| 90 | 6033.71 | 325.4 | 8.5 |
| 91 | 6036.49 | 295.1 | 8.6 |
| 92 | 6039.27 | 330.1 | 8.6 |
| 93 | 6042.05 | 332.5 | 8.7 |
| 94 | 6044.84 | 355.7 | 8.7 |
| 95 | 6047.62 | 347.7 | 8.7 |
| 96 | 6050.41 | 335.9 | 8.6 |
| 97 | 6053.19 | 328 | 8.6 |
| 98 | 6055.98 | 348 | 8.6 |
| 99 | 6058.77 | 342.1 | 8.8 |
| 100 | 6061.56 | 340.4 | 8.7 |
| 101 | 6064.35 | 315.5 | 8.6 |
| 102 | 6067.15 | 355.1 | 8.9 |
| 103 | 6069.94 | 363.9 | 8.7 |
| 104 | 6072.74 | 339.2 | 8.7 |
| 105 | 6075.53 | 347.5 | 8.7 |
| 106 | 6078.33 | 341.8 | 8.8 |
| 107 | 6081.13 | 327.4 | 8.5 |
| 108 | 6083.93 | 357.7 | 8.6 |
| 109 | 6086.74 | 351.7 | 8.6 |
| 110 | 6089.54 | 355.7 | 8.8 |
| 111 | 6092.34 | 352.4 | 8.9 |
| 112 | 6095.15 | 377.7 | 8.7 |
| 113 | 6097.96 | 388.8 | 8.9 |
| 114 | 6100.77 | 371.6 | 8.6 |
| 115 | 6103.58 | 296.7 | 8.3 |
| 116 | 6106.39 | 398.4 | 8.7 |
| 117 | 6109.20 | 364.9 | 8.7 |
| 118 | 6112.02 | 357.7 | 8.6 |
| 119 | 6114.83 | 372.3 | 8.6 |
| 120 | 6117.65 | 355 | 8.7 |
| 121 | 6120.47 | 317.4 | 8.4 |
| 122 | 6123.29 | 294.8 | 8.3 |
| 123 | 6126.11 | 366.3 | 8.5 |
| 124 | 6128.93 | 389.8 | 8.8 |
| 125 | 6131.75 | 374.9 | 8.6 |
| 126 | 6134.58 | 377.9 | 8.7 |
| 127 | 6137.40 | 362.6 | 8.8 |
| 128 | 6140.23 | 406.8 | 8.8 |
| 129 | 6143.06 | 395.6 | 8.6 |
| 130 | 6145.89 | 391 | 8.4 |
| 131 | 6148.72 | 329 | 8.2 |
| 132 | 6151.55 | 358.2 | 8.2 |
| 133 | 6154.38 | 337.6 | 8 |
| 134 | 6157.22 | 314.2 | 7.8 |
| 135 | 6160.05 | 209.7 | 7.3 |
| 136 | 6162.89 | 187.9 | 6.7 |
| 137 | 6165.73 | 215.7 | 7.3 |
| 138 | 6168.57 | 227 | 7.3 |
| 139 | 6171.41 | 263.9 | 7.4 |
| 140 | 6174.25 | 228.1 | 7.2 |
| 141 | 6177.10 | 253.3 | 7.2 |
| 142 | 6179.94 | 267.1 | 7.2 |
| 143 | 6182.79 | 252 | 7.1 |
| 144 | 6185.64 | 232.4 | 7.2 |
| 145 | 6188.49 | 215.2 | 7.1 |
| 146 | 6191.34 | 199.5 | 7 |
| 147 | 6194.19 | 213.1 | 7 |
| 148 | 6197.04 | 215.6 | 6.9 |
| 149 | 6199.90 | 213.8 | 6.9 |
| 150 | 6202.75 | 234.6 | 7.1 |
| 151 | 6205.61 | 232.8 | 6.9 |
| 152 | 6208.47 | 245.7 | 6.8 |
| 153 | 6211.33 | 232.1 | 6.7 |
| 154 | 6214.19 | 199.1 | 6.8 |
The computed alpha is 0.25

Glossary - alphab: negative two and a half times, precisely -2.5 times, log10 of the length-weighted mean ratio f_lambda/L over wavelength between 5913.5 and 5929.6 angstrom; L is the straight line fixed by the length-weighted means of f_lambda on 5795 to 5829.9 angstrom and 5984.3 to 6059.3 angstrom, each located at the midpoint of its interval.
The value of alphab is 0.39 mag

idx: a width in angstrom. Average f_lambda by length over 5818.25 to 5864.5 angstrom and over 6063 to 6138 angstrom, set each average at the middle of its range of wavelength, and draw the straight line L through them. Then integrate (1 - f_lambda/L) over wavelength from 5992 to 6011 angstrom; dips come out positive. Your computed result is 2.4 angstrom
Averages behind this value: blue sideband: 308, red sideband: 355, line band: 295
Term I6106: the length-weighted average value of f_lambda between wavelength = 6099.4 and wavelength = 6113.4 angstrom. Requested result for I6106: 358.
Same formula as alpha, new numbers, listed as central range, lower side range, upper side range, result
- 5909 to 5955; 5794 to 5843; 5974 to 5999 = 0.24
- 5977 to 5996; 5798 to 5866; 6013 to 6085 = 0.18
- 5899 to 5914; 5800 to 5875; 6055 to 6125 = 0.49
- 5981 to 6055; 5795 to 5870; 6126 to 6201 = -0.01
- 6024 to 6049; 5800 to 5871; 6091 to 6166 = 0.03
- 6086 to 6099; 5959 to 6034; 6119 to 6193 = -0.24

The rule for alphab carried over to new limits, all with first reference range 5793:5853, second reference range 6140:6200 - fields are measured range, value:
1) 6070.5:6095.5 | -0.217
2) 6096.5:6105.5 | -0.249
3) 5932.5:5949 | 0.229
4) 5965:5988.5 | 0.187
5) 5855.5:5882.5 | 0.299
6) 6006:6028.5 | 0.002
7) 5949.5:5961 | 0.287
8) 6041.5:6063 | -0.168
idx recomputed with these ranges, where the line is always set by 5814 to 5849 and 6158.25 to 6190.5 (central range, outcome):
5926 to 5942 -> 2.8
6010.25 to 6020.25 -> -0.8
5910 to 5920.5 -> 2.6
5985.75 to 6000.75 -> -0.7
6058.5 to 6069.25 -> -3.2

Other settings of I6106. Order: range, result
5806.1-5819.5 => 347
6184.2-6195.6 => 215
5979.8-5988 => 265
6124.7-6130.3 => 378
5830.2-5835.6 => 352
